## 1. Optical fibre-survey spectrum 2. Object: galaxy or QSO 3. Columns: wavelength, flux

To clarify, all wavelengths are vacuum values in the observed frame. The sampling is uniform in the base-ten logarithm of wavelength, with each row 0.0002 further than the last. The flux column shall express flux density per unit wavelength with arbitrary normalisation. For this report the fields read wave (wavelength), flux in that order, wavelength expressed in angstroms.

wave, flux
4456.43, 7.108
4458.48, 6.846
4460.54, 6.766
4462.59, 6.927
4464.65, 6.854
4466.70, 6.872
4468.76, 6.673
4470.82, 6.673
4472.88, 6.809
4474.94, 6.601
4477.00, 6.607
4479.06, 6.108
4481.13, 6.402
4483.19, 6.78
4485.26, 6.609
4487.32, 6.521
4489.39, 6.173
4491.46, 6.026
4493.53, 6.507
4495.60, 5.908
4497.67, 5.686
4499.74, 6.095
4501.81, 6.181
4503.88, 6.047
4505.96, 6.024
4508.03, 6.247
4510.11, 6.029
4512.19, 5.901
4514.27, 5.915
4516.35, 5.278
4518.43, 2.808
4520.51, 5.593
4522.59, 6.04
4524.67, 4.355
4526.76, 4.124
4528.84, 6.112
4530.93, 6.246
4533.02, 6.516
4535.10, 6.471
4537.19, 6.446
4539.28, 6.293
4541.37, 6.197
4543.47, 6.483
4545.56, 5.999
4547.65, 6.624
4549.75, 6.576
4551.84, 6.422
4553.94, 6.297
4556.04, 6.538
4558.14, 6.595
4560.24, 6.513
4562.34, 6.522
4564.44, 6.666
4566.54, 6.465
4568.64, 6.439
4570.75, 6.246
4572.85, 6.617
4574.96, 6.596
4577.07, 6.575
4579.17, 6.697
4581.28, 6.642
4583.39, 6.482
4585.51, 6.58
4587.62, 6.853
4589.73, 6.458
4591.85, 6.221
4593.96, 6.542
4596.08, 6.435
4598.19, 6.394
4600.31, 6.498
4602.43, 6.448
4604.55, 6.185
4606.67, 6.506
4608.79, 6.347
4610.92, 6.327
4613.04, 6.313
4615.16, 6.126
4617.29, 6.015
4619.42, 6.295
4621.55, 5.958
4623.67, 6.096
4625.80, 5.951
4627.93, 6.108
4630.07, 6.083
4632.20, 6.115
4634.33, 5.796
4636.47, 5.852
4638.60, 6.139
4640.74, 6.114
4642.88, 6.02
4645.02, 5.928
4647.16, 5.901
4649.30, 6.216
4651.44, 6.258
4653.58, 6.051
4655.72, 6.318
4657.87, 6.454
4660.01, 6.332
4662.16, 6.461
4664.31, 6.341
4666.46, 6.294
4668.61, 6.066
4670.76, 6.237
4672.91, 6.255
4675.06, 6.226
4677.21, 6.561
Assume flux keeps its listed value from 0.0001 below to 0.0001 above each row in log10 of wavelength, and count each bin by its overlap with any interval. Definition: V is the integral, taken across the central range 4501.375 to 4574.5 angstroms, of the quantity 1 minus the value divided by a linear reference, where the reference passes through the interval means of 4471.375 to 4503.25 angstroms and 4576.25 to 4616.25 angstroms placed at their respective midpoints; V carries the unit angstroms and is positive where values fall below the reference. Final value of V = 3.8 angstroms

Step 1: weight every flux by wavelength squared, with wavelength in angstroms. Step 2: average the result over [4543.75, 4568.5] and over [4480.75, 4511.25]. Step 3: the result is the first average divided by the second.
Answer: 1.1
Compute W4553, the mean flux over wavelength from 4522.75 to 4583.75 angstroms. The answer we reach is 6.3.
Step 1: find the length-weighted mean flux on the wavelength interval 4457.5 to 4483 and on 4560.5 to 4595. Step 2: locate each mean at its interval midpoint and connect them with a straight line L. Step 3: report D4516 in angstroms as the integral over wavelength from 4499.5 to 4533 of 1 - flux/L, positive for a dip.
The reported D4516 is 5.27 angstroms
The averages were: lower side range 6.68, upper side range 6.54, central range 5.58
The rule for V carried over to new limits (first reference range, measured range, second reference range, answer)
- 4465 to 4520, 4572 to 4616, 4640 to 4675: -2.07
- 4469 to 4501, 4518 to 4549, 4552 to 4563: 3.01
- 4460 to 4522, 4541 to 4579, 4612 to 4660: -2.06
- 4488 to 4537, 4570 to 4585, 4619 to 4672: -1.54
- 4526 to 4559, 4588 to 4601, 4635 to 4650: -0.66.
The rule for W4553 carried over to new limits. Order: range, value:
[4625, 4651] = 6.02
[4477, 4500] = 6.28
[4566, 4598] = 6.52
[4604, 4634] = 6.16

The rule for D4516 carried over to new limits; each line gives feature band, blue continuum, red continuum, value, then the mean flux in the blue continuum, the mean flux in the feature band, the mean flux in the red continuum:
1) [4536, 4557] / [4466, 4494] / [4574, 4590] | 0.6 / 6.52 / 6.39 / 6.62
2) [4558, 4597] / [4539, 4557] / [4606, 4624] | -1.4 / 6.38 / 6.53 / 6.22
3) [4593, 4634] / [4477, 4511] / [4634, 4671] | -0.4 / 6.22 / 6.24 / 6.16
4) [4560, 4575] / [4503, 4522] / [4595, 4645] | -1.6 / 5.54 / 6.5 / 6.17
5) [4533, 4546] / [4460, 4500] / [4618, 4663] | 0.0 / 6.48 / 6.35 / 6.11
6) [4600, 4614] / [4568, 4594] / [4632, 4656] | -0.1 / 6.53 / 6.37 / 6.05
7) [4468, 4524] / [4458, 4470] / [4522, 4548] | 3.3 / 6.82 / 6.07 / 5.98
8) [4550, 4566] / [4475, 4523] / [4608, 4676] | -1.2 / 5.99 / 6.51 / 6.16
